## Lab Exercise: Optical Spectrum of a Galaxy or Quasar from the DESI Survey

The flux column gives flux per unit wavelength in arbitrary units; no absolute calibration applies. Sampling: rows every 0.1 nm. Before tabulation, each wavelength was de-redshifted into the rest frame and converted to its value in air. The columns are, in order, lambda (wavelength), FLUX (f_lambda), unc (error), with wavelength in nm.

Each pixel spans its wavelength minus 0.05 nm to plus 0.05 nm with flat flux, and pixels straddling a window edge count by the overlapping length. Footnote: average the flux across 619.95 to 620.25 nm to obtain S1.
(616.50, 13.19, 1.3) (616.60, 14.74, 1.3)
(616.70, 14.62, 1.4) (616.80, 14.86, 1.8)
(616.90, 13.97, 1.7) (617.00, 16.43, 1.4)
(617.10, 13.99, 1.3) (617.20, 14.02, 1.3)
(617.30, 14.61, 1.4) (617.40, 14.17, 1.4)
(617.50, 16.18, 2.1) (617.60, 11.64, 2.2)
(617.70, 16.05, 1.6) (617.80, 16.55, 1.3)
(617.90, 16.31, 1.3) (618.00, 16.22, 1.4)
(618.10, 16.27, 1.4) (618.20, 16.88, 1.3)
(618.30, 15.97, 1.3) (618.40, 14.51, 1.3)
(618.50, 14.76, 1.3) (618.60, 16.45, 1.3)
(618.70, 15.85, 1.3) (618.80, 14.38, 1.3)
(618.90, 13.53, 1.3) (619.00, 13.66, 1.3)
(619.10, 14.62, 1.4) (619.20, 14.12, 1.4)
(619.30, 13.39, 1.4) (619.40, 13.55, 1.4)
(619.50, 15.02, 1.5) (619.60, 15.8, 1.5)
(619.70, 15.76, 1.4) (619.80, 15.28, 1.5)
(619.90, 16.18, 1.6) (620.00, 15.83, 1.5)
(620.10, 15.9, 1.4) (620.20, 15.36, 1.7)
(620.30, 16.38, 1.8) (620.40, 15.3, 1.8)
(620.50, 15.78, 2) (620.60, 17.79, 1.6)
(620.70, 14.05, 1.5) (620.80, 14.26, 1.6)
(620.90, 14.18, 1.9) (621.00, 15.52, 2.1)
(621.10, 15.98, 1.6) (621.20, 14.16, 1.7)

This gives 15.7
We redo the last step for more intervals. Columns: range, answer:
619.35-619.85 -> 15.1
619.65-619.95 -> 15.7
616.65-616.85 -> 14.7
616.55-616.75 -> 14.7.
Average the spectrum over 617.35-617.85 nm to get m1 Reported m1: 14.9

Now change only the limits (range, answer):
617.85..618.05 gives 16.3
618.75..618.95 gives 14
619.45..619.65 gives 15.4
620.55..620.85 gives 15.4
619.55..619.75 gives 15.8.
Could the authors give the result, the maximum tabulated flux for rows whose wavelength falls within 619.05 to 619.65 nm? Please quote 15.8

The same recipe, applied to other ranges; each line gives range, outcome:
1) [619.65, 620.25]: 16.18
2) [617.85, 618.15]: 16.31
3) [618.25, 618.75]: 16.45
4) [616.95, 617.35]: 16.43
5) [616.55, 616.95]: 14.86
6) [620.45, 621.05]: 17.79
